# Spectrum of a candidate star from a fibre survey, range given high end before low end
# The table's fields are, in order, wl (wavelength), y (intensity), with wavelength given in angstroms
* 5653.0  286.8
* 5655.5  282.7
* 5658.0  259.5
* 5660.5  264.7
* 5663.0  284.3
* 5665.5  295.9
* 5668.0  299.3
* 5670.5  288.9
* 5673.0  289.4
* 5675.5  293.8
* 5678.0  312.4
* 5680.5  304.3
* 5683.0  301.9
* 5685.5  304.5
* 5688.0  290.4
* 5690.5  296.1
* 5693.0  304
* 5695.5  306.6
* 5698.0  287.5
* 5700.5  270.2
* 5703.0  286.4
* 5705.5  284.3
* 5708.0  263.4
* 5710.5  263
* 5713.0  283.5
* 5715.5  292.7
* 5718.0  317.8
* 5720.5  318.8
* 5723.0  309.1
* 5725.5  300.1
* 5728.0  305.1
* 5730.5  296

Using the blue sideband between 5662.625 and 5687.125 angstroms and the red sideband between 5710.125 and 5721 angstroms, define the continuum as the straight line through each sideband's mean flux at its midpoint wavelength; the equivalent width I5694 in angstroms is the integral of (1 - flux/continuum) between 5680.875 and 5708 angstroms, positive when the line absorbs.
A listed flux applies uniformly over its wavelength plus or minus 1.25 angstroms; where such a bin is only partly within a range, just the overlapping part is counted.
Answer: 0.4 angstroms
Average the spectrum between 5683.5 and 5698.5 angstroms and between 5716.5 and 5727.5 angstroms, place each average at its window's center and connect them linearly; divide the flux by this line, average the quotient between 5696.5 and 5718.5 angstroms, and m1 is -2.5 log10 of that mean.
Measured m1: 0.08 mag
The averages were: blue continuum 299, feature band 282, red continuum 311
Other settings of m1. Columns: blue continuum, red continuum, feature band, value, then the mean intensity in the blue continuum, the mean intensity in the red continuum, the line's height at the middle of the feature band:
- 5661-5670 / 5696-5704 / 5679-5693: -0.05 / 290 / 284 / 286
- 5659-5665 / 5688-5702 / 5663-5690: -0.05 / 277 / 293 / 284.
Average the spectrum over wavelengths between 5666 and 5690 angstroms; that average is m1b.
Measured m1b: 298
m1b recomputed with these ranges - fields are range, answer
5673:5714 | 291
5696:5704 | 284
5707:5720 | 286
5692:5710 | 285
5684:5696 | 300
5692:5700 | 296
